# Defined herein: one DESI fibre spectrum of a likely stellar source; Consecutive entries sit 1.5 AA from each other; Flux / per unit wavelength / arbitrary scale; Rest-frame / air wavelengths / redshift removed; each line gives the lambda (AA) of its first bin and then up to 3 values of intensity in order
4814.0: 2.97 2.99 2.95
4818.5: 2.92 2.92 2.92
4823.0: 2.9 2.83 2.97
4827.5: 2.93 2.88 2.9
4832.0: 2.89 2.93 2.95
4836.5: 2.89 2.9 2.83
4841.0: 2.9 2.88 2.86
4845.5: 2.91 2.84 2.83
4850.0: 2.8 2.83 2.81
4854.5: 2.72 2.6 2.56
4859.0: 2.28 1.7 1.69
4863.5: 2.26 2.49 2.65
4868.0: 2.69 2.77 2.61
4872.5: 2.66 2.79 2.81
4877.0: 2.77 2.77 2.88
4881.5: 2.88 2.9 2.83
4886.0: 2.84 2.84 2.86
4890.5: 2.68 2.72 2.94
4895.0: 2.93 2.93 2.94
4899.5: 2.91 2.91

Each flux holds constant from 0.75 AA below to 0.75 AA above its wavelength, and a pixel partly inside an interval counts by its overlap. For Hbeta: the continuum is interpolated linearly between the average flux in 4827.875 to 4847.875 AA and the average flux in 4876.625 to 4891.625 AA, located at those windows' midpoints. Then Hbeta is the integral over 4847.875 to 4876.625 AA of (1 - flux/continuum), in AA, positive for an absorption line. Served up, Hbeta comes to 3.0 AA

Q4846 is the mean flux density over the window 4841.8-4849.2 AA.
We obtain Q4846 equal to 2.86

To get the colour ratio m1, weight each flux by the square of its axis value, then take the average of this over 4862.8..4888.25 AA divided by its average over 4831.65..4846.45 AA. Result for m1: 0.96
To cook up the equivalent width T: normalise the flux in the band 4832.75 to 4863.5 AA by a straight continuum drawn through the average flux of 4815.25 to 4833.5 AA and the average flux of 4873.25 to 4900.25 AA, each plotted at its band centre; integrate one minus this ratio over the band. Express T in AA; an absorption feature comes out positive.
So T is 2.28 AA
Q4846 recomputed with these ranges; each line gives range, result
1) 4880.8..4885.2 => 2.87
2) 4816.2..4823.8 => 2.92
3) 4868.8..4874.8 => 2.71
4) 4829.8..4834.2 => 2.91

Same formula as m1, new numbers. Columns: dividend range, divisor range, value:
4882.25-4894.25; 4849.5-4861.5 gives 1.14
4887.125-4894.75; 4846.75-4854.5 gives 1.02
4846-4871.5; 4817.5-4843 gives 0.89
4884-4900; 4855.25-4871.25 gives 1.21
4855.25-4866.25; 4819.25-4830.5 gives 0.78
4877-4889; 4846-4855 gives 1.03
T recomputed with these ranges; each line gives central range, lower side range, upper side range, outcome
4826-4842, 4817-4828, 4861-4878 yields -0.4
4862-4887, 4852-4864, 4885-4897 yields -1.0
